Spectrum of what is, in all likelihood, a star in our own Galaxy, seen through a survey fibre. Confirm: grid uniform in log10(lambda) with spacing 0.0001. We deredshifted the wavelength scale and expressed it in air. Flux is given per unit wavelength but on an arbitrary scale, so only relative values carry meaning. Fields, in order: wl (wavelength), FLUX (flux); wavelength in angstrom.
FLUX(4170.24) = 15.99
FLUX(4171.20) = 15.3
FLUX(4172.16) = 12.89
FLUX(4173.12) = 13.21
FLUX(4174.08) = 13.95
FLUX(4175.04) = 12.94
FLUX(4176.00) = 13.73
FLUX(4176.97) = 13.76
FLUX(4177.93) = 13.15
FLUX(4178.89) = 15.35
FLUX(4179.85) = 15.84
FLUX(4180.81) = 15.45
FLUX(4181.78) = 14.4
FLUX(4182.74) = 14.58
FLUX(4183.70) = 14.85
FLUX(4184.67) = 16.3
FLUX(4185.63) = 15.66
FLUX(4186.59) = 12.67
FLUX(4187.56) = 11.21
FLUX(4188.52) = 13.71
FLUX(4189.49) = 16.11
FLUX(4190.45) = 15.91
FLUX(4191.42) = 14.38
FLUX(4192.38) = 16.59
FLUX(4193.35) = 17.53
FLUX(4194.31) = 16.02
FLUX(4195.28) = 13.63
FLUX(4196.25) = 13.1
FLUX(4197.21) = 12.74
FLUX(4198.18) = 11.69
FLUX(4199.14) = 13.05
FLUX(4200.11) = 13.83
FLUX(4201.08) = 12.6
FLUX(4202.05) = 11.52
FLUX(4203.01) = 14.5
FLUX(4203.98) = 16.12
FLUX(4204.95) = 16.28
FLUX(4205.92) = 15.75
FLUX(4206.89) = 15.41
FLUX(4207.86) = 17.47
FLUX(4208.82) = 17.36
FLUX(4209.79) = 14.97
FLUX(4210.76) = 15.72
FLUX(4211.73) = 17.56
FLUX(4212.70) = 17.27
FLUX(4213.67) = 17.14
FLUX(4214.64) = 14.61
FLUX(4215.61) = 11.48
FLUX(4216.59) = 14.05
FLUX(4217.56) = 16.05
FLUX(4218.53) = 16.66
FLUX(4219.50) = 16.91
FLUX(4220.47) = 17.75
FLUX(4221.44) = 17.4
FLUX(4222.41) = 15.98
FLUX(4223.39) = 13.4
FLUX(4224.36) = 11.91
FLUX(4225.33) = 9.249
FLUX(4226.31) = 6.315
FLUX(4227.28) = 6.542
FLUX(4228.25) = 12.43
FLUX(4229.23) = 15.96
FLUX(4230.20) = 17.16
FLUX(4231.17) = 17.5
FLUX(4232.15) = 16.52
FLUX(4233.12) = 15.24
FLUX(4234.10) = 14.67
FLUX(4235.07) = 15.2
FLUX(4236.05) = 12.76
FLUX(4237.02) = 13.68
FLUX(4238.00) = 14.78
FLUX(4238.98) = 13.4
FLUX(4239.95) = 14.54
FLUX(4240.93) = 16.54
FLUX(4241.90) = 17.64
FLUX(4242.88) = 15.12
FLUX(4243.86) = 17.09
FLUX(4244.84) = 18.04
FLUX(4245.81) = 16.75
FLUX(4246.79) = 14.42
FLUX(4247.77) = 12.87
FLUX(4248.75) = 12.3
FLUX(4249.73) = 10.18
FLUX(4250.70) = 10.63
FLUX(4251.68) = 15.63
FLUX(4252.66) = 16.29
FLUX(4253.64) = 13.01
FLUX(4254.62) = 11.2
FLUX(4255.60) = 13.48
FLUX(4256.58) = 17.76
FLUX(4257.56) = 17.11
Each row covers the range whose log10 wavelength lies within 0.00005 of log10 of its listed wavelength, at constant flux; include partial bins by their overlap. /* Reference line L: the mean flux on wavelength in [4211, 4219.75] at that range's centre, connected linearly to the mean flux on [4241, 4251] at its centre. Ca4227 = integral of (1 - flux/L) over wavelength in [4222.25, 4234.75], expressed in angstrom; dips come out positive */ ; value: 1.6 angstrom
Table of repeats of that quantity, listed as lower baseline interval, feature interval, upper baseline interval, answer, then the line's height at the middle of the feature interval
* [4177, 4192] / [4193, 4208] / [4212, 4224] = 0.8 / 15.1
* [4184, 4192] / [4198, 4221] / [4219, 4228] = -3.1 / 13.5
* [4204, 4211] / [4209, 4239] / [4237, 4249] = 2.3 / 15.7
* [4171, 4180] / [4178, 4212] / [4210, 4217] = -0.4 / 14.7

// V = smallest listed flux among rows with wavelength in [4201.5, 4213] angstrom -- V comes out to 11.52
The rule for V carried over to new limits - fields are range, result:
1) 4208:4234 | 6.315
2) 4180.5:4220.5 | 11.21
